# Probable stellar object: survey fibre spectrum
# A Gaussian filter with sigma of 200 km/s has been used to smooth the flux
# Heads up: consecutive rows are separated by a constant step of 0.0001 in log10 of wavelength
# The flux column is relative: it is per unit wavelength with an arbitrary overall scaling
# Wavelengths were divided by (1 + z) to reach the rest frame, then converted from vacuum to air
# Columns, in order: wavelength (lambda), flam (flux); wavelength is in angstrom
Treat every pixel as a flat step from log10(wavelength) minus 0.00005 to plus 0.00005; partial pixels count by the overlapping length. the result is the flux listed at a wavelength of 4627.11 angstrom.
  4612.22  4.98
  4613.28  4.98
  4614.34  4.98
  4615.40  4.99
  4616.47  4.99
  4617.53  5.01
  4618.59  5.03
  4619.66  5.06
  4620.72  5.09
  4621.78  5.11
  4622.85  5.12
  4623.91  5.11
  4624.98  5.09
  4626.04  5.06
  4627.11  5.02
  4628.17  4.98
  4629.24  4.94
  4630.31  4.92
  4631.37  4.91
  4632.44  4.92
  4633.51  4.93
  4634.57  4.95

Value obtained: 5.02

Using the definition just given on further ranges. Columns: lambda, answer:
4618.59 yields 5.03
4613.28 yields 4.98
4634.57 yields 4.95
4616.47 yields 4.99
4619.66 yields 5.06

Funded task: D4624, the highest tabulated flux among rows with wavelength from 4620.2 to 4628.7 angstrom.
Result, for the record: 5.12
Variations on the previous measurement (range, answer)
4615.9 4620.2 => 5.06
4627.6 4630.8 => 4.98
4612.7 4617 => 4.99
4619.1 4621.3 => 5.09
